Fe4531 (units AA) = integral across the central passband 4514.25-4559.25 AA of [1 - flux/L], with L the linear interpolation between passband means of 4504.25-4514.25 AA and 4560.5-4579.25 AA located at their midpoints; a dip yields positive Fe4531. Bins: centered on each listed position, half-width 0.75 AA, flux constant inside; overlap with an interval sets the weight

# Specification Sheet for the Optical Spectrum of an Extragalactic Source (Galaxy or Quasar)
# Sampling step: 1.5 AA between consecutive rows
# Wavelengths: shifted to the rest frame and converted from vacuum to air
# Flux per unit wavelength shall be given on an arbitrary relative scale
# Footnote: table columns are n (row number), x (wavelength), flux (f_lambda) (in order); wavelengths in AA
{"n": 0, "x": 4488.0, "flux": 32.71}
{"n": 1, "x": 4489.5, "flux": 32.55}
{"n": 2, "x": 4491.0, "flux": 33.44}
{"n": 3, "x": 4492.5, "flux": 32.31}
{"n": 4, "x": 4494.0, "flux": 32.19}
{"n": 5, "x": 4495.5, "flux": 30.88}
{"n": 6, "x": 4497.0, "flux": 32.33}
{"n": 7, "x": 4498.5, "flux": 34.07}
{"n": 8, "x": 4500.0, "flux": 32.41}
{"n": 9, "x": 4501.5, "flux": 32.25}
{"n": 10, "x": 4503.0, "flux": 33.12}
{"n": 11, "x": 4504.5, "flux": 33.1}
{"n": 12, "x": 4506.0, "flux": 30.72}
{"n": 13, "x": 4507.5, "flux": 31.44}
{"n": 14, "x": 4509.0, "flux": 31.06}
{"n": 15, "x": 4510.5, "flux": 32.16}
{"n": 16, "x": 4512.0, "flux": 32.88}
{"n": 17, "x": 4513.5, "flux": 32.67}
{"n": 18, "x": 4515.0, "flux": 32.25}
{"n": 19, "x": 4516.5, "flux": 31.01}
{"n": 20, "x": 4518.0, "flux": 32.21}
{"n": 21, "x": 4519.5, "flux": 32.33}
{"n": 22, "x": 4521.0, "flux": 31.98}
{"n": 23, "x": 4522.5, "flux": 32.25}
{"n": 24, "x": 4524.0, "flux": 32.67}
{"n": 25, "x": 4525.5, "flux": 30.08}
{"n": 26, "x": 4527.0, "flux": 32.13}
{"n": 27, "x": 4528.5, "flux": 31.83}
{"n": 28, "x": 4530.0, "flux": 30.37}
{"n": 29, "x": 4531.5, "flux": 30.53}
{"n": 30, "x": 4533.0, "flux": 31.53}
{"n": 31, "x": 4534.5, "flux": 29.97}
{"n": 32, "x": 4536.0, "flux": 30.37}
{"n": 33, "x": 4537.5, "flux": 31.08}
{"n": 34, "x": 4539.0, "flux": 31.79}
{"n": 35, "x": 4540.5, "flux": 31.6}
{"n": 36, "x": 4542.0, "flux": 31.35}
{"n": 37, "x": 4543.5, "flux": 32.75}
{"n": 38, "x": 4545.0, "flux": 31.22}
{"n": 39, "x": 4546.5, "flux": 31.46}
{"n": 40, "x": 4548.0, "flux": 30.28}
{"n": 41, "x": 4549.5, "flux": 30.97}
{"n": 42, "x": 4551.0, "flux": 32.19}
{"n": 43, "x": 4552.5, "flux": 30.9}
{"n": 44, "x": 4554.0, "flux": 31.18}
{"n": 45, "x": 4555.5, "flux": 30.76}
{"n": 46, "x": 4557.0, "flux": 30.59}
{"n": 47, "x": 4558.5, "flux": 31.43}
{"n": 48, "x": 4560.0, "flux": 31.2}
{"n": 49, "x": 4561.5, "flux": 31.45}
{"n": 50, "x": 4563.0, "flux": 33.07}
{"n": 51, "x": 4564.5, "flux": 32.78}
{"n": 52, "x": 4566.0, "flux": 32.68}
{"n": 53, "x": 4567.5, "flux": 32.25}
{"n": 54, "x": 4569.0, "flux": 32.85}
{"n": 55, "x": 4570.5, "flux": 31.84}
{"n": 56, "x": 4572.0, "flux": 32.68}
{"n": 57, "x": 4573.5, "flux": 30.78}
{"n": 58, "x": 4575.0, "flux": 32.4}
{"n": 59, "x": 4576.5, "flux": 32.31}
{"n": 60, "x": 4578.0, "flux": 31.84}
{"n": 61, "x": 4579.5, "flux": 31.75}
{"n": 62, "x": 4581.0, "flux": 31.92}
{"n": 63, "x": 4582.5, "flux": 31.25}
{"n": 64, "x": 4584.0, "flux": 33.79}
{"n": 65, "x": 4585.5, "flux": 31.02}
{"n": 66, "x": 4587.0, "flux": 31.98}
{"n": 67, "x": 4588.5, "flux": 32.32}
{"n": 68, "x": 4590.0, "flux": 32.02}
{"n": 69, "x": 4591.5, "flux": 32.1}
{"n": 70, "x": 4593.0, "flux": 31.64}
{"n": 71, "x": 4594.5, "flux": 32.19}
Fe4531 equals 1.0 AA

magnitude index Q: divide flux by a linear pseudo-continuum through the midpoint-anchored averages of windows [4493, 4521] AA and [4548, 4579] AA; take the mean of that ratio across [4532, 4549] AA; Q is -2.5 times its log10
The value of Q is 0.03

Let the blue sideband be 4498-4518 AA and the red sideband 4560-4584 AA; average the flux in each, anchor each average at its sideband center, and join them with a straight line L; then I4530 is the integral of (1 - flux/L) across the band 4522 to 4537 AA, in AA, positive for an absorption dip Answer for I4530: 0.5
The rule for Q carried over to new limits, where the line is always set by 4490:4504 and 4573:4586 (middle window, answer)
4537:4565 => 0.02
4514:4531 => 0.02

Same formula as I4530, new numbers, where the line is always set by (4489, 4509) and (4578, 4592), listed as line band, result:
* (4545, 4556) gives 0.3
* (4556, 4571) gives 0.0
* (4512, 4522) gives 0.0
